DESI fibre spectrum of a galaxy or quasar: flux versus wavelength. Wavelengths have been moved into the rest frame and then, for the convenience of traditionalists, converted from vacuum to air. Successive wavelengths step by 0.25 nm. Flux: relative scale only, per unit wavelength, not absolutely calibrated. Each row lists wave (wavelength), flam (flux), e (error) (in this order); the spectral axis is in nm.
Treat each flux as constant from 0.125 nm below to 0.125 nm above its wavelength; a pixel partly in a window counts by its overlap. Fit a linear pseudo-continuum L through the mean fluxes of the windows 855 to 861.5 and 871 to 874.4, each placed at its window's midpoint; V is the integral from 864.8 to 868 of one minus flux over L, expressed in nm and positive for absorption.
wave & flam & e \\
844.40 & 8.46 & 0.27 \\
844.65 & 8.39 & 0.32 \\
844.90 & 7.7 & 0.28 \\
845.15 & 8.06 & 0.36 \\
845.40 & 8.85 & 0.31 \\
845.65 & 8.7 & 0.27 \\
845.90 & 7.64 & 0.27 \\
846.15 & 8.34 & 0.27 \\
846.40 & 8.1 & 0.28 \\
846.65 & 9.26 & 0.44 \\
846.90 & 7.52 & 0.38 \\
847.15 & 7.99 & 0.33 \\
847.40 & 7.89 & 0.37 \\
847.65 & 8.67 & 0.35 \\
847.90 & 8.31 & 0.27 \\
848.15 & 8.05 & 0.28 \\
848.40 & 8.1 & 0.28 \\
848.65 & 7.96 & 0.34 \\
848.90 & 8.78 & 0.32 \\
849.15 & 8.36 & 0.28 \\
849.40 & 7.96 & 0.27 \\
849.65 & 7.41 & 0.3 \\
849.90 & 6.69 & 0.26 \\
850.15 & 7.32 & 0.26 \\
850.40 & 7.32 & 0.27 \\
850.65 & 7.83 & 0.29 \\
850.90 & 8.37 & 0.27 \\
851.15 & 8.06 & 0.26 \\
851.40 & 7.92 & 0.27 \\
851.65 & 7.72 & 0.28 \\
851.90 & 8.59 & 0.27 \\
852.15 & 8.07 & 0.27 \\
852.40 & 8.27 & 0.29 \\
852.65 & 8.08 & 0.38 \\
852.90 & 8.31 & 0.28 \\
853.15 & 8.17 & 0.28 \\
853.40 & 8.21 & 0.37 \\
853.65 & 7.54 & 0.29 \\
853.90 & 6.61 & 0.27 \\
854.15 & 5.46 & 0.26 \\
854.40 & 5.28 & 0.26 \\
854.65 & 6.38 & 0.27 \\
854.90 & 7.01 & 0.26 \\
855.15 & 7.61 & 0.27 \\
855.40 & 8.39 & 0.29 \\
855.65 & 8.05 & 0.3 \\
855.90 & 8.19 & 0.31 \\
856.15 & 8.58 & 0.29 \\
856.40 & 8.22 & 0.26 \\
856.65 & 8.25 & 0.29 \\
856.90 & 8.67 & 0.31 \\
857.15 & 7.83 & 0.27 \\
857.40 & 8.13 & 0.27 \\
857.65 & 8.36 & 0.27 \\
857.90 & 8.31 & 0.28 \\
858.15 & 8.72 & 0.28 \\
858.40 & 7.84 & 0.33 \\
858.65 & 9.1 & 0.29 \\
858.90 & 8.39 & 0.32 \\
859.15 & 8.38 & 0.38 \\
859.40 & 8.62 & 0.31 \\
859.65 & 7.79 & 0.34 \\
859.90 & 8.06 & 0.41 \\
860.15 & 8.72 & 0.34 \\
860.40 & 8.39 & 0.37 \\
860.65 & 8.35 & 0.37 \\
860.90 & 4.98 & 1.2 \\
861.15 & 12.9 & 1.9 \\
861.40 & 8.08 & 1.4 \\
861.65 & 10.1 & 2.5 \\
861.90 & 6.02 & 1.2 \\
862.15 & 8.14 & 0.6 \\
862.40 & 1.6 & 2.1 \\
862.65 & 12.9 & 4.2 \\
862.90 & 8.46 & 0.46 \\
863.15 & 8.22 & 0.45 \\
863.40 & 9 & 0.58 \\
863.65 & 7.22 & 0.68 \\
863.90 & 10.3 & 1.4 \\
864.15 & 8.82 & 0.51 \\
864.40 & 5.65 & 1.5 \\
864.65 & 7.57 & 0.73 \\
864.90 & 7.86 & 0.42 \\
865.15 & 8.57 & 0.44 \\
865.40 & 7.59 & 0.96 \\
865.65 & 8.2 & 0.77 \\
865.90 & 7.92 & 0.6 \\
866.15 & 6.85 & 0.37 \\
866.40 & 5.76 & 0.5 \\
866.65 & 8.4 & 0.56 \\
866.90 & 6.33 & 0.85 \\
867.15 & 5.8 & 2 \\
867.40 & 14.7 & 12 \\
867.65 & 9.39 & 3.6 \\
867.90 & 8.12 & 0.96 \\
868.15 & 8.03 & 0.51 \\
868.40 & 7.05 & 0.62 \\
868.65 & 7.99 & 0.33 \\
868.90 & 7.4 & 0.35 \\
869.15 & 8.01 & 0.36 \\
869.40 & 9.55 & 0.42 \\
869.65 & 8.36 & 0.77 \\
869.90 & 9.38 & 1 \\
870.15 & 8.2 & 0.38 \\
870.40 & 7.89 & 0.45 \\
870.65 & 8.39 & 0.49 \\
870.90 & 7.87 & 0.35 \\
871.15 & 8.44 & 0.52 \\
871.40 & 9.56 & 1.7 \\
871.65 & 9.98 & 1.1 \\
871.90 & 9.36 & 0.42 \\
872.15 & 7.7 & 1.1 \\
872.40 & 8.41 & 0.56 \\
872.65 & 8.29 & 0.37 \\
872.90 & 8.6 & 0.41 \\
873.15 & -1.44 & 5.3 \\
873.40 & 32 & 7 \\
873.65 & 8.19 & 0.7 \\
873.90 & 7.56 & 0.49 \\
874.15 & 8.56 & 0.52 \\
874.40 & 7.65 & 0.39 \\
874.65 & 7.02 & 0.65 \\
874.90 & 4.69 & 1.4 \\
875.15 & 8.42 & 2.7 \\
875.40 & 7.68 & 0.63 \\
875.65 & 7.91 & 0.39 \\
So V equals 0.32 nm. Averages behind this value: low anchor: 8.34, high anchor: 9.55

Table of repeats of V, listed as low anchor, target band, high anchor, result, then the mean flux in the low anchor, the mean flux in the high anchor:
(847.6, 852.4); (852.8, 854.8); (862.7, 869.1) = 0.256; 7.97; 8.1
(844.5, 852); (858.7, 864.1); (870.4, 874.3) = 0.272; 8.06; 9.37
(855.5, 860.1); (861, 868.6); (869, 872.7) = 0.274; 8.31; 8.62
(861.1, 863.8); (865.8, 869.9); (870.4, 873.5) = 0.389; 8.31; 9.51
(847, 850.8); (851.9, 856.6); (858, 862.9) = 0.268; 7.91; 8.27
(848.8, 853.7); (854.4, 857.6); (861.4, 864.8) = 0.050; 7.95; 8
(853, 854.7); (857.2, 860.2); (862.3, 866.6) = -0.429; 6.85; 7.84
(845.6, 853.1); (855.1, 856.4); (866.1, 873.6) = 0.014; 8.05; 8.83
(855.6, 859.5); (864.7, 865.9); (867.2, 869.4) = 0.090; 8.36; 8.77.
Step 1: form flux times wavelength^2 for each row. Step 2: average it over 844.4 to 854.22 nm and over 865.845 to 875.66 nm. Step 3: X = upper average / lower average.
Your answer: 1.1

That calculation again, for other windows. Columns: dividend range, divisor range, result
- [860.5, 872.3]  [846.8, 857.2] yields 1.09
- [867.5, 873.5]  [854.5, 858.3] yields 1.15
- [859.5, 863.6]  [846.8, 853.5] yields 1.05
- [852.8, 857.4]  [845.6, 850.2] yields 0.96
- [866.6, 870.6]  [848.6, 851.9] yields 1.12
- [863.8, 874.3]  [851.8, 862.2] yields 1.10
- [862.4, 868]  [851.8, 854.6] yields 1.13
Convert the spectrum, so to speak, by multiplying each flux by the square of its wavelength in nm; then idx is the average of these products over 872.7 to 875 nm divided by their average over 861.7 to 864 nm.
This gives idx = 1.2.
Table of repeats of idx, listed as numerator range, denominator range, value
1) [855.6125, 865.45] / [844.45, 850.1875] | 1.05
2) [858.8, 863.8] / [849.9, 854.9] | 1.12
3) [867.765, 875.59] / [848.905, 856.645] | 1.17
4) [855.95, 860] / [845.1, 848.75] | 1.04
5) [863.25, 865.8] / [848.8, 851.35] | 1.07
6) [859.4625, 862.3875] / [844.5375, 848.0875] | 1.01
